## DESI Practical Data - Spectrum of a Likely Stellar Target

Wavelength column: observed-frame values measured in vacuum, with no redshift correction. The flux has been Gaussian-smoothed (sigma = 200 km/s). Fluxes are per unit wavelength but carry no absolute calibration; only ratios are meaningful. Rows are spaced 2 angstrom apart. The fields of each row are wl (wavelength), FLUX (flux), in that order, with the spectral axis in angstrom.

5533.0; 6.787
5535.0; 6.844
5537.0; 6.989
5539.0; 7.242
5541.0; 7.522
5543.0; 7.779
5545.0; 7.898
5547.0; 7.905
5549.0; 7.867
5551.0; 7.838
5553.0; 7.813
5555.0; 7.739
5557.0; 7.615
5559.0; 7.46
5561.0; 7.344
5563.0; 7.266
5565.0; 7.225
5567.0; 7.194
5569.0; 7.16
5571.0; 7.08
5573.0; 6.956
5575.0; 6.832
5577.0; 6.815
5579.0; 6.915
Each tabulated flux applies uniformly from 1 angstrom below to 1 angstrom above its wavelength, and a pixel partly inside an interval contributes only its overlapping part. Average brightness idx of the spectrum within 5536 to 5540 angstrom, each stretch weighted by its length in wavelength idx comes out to 7.12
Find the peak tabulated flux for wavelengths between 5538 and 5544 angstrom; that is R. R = 7.779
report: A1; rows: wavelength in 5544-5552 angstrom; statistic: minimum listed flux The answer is 7.838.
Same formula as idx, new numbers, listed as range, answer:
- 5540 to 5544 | 7.65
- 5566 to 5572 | 7.14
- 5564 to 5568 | 7.21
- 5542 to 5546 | 7.84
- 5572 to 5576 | 6.89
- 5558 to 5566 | 7.32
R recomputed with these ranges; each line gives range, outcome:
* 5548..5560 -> 7.867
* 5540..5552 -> 7.905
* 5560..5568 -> 7.344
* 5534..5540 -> 7.242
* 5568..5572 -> 7.16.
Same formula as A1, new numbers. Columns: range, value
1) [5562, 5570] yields 7.16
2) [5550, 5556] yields 7.739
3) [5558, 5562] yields 7.344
